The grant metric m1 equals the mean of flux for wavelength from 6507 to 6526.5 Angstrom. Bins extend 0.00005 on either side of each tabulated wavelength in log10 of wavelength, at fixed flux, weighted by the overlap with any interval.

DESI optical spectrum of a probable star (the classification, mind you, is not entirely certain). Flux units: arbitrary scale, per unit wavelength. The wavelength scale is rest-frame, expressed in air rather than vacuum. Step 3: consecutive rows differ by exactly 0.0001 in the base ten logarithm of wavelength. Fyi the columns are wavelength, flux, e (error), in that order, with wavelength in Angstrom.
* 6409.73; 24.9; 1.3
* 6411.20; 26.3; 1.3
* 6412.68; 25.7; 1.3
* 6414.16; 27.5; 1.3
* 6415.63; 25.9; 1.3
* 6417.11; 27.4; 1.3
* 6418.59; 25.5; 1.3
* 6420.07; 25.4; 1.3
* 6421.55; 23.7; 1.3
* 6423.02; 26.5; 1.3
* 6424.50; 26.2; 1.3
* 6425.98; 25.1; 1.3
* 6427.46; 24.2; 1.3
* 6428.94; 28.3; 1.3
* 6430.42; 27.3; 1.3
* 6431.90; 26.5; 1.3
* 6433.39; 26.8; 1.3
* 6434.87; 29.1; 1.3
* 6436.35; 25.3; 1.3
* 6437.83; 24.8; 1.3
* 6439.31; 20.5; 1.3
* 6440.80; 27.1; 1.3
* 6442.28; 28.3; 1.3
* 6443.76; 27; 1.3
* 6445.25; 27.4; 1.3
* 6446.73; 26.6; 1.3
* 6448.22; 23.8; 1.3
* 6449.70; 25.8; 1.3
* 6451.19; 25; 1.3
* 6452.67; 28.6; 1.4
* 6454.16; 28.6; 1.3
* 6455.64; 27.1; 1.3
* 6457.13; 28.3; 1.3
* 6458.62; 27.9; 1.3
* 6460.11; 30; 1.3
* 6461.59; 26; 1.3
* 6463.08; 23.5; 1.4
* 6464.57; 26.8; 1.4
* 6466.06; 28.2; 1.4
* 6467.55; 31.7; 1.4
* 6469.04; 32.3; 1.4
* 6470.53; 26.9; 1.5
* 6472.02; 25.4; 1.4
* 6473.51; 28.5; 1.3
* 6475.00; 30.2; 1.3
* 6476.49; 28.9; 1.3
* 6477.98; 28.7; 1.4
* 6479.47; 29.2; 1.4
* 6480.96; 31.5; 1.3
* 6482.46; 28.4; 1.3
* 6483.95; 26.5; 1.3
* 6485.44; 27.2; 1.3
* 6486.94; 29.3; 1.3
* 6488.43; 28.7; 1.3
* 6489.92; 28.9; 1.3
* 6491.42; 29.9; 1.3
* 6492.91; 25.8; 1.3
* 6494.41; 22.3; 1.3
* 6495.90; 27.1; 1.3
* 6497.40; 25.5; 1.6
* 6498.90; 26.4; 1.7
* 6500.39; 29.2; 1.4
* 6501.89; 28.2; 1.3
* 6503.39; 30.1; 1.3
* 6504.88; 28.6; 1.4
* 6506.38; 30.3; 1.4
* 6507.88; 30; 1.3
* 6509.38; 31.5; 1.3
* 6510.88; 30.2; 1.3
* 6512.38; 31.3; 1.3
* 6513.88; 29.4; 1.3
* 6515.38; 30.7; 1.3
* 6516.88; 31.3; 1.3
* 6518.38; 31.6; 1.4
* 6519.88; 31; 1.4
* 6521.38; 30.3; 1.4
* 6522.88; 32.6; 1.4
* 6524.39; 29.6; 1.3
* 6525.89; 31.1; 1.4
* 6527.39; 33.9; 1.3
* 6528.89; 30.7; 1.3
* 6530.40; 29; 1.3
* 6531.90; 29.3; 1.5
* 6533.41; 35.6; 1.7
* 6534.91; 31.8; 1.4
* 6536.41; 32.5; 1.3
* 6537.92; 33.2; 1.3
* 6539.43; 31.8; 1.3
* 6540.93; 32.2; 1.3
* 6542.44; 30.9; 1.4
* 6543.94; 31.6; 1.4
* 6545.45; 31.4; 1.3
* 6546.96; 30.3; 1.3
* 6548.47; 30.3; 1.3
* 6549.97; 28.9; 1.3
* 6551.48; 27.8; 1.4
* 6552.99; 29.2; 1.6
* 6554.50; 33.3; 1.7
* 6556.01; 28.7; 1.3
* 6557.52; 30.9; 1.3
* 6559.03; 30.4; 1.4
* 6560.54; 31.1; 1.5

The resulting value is 30.8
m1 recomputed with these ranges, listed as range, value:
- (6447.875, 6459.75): 27.1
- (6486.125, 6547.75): 30.1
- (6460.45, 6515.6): 28.5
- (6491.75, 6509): 27.7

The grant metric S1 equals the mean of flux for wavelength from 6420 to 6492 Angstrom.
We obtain 27.3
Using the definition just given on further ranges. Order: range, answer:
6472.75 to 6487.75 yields 28.8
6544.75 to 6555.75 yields 30.1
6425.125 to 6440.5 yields 25.8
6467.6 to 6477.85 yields 28.9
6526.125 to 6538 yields 31.9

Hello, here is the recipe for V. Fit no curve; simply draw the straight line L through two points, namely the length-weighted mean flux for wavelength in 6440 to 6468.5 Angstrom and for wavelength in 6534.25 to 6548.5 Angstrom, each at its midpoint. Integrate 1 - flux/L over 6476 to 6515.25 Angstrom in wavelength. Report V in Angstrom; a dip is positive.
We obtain 1.0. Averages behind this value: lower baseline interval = 27.3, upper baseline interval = 31.7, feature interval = 28.6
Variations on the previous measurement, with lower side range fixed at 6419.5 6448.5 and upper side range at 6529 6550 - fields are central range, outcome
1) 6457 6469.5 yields -0.3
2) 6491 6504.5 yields 1.0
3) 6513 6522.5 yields -0.2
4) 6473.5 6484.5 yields -0.3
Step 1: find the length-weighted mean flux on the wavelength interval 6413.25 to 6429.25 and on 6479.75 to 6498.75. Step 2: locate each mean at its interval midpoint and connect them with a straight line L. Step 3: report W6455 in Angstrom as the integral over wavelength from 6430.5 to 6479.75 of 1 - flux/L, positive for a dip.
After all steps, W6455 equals -0.97 Angstrom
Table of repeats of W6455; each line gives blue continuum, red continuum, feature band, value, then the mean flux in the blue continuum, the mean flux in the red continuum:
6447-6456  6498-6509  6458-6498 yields -0.3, 26.5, 29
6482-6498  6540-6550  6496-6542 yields -2.1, 27.2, 31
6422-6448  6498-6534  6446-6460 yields 0.1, 26.2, 30.4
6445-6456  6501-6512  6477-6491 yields -0.1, 26.6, 29.9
